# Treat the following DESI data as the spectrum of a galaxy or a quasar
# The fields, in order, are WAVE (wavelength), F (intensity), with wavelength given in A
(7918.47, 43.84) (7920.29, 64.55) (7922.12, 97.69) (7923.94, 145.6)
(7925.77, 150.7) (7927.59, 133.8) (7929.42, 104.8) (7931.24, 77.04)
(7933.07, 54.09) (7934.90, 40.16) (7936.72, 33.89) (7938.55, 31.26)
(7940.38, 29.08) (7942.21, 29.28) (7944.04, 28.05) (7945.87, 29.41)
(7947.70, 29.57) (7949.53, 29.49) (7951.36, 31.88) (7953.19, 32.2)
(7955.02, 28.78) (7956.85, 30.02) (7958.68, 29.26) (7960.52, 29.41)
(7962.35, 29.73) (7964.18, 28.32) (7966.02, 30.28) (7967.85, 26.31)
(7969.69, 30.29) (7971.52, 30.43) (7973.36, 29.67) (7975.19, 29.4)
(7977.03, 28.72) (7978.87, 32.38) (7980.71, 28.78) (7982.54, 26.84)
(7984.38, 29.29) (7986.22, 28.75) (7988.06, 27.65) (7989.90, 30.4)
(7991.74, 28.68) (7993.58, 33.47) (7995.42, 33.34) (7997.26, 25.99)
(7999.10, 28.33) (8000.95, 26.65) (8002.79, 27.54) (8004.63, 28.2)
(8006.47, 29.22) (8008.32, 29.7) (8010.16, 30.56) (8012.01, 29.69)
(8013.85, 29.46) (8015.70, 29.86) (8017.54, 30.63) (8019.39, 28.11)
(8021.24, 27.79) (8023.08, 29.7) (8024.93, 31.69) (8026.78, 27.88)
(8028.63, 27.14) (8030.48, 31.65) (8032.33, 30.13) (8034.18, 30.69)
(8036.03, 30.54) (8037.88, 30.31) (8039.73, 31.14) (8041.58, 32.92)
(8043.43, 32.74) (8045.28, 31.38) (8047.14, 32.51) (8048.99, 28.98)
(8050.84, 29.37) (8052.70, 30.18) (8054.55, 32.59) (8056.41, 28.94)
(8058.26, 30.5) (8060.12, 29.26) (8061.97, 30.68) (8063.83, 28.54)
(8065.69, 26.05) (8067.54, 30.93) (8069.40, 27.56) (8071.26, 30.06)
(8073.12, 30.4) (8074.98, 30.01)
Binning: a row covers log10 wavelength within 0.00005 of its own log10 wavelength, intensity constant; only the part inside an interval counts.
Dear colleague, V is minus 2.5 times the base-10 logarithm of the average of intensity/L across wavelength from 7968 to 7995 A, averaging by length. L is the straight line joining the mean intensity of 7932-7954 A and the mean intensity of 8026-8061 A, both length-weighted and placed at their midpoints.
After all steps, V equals 0.10 mag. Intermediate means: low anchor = 33.5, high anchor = 30.5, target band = 29.6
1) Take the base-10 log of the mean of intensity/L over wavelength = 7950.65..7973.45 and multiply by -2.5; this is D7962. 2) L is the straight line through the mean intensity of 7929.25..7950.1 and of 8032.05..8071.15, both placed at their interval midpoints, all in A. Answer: 0.29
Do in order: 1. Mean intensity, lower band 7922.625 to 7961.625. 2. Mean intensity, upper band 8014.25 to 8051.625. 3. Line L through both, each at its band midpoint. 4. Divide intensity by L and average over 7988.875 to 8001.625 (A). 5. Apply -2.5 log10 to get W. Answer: 0.33 mag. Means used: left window 54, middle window 29.6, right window 30.3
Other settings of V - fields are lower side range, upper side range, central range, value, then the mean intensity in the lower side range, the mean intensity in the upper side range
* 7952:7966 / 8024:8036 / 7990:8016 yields 0.018 mag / 29.8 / 29.9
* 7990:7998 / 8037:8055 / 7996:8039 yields 0.057 mag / 30.5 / 31.2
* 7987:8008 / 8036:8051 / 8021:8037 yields 0.028 mag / 29.1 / 31.2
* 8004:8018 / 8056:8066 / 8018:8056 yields -0.034 mag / 29.7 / 29.2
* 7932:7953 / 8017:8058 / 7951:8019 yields 0.094 mag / 33.6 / 30.3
